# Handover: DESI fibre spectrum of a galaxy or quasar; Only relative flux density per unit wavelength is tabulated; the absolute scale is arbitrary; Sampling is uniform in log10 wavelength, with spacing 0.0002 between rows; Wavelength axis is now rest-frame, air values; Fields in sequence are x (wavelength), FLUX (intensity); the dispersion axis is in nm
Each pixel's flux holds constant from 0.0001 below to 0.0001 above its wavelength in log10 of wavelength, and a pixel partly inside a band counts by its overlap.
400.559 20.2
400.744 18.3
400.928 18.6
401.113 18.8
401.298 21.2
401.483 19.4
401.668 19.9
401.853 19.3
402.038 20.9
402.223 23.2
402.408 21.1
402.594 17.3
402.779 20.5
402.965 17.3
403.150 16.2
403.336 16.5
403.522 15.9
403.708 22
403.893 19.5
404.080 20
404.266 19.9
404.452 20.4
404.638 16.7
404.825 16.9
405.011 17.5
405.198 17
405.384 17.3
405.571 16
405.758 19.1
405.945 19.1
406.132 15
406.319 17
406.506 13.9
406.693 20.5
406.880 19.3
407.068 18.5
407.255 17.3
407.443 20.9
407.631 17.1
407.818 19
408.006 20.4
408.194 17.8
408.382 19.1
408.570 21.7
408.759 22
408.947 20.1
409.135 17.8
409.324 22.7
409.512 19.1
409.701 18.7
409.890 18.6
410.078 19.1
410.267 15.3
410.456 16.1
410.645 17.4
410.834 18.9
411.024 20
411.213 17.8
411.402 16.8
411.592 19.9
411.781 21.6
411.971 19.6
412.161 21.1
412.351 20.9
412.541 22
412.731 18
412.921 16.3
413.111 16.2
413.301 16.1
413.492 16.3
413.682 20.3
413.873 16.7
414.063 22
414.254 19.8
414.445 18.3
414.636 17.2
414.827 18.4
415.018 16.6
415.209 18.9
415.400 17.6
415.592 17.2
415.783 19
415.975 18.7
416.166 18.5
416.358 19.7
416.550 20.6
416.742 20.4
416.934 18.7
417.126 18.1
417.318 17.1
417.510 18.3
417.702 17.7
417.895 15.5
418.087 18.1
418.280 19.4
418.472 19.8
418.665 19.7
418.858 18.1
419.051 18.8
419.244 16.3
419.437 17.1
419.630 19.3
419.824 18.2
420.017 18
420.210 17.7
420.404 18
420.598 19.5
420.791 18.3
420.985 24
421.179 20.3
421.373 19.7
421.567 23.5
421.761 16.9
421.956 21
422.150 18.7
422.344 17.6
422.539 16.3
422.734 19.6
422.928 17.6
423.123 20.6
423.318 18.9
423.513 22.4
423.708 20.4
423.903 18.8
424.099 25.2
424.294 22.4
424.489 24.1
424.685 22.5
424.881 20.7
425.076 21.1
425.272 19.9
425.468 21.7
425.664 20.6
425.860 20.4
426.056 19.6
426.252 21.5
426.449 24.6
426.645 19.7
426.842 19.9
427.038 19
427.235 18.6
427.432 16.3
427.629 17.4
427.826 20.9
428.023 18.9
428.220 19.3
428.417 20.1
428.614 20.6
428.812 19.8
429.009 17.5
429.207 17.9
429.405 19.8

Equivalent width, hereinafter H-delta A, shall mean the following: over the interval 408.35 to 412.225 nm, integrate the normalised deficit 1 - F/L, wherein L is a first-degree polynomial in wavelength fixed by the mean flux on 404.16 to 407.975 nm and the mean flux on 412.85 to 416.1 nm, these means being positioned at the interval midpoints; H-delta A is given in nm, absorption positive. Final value -0.261 nm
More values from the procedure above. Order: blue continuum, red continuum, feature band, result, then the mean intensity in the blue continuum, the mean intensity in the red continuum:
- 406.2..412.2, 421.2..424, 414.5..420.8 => 0.30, 18.9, 19.5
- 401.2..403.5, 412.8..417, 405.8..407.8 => 0.11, 19.3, 18.3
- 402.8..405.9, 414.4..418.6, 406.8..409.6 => -0.21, 18.1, 18.4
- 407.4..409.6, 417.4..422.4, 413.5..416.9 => 0.08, 19.8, 18.8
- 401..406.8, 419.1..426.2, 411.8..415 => 0.09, 18.6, 19.9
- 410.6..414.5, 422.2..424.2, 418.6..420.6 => 0.13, 18.9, 19.7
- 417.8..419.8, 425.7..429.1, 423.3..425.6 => -0.29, 18.2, 19.7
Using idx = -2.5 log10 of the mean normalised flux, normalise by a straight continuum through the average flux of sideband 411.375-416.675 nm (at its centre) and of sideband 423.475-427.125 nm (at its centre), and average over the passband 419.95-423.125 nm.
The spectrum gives 0.066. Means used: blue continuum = 18.8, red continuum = 21.3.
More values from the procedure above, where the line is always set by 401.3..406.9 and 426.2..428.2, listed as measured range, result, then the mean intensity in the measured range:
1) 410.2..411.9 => 0.03 mag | 18.3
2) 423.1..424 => -0.04 mag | 20.2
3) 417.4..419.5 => 0.06 mag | 18.1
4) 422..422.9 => 0.07 mag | 18.2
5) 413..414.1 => 0.07 mag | 17.7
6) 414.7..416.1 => 0.06 mag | 18.1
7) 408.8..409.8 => -0.06 mag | 19.8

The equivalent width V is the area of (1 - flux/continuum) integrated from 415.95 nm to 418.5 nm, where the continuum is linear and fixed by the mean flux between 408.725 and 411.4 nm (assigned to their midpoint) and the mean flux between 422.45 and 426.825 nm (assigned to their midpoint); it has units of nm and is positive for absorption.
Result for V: 0.15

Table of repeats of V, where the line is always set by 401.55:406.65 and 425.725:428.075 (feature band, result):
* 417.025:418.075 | 0.10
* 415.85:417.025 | -0.02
